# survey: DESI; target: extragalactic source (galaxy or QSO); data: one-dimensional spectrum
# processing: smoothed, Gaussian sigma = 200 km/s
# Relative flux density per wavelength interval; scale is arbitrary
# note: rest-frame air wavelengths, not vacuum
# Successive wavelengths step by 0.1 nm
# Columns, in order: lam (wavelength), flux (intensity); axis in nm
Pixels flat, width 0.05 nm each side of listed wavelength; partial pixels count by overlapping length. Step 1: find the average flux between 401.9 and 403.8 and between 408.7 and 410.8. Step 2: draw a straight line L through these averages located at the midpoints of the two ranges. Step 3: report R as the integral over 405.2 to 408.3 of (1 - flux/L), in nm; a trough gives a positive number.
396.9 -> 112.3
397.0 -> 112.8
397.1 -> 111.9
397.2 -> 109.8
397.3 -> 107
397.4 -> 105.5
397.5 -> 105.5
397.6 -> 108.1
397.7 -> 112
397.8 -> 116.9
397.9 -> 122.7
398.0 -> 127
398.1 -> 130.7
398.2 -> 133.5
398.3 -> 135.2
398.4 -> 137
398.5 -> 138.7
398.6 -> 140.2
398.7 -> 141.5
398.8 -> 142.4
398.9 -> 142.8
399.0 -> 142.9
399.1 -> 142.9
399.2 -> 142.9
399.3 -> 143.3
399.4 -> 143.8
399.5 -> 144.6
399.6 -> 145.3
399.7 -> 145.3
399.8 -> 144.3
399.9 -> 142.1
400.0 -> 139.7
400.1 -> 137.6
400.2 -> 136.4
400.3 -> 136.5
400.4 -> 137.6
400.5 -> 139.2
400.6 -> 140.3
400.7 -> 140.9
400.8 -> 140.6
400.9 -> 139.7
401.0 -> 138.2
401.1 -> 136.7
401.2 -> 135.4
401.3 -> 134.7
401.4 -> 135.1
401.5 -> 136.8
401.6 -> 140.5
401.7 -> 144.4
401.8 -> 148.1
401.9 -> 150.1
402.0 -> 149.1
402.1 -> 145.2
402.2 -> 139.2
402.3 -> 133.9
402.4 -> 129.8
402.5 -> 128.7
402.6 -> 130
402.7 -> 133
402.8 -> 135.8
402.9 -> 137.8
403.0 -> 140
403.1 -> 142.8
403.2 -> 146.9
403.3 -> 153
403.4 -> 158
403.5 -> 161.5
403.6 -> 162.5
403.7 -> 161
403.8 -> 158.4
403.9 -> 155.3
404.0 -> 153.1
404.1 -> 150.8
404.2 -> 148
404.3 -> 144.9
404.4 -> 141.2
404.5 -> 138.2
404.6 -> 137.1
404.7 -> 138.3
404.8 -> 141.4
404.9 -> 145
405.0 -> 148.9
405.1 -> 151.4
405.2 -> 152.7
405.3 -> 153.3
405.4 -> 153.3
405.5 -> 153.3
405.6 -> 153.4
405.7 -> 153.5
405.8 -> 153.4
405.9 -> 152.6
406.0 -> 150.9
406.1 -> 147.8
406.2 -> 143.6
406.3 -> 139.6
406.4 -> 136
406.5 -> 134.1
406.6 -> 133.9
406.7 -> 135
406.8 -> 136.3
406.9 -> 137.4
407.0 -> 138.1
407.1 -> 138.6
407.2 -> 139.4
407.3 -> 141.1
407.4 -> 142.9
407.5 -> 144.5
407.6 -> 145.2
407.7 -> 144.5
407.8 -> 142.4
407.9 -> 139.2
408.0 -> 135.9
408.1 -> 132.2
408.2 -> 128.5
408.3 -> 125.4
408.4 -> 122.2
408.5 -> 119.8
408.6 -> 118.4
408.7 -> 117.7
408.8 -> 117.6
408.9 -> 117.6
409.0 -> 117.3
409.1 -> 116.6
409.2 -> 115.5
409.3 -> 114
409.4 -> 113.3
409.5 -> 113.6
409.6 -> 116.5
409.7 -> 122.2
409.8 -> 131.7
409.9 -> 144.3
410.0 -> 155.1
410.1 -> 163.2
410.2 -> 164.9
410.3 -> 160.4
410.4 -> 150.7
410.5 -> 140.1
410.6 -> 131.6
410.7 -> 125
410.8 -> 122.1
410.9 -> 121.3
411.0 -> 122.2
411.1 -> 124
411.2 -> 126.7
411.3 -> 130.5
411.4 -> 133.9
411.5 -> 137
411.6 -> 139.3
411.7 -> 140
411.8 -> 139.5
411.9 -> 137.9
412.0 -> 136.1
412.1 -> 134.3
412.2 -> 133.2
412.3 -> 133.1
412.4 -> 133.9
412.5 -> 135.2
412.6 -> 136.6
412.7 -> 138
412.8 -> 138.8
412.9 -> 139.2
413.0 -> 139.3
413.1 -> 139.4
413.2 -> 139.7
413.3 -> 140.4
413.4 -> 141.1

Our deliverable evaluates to -0.13 nm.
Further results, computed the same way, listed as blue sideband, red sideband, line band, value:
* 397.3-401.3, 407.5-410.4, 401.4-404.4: -0.264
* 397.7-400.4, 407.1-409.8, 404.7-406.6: -0.246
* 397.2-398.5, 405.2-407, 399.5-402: -0.221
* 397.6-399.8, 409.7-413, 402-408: -0.339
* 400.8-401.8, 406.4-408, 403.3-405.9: -0.221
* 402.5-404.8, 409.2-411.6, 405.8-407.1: -0.001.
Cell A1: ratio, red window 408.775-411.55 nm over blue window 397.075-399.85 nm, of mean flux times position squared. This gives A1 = 1.1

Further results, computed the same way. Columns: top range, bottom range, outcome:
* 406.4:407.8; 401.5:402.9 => 1.03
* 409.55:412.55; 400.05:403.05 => 1.03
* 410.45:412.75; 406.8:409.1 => 1.02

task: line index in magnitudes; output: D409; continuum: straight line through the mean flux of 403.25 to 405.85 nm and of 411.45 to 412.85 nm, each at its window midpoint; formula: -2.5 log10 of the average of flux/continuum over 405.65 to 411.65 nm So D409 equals 0.07 mag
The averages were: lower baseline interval 151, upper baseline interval 137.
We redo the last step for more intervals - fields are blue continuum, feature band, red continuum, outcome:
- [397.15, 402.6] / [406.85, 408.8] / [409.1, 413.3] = 0.005 mag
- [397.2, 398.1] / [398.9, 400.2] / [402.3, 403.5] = -0.157 mag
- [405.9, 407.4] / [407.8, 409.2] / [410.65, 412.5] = 0.107 mag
